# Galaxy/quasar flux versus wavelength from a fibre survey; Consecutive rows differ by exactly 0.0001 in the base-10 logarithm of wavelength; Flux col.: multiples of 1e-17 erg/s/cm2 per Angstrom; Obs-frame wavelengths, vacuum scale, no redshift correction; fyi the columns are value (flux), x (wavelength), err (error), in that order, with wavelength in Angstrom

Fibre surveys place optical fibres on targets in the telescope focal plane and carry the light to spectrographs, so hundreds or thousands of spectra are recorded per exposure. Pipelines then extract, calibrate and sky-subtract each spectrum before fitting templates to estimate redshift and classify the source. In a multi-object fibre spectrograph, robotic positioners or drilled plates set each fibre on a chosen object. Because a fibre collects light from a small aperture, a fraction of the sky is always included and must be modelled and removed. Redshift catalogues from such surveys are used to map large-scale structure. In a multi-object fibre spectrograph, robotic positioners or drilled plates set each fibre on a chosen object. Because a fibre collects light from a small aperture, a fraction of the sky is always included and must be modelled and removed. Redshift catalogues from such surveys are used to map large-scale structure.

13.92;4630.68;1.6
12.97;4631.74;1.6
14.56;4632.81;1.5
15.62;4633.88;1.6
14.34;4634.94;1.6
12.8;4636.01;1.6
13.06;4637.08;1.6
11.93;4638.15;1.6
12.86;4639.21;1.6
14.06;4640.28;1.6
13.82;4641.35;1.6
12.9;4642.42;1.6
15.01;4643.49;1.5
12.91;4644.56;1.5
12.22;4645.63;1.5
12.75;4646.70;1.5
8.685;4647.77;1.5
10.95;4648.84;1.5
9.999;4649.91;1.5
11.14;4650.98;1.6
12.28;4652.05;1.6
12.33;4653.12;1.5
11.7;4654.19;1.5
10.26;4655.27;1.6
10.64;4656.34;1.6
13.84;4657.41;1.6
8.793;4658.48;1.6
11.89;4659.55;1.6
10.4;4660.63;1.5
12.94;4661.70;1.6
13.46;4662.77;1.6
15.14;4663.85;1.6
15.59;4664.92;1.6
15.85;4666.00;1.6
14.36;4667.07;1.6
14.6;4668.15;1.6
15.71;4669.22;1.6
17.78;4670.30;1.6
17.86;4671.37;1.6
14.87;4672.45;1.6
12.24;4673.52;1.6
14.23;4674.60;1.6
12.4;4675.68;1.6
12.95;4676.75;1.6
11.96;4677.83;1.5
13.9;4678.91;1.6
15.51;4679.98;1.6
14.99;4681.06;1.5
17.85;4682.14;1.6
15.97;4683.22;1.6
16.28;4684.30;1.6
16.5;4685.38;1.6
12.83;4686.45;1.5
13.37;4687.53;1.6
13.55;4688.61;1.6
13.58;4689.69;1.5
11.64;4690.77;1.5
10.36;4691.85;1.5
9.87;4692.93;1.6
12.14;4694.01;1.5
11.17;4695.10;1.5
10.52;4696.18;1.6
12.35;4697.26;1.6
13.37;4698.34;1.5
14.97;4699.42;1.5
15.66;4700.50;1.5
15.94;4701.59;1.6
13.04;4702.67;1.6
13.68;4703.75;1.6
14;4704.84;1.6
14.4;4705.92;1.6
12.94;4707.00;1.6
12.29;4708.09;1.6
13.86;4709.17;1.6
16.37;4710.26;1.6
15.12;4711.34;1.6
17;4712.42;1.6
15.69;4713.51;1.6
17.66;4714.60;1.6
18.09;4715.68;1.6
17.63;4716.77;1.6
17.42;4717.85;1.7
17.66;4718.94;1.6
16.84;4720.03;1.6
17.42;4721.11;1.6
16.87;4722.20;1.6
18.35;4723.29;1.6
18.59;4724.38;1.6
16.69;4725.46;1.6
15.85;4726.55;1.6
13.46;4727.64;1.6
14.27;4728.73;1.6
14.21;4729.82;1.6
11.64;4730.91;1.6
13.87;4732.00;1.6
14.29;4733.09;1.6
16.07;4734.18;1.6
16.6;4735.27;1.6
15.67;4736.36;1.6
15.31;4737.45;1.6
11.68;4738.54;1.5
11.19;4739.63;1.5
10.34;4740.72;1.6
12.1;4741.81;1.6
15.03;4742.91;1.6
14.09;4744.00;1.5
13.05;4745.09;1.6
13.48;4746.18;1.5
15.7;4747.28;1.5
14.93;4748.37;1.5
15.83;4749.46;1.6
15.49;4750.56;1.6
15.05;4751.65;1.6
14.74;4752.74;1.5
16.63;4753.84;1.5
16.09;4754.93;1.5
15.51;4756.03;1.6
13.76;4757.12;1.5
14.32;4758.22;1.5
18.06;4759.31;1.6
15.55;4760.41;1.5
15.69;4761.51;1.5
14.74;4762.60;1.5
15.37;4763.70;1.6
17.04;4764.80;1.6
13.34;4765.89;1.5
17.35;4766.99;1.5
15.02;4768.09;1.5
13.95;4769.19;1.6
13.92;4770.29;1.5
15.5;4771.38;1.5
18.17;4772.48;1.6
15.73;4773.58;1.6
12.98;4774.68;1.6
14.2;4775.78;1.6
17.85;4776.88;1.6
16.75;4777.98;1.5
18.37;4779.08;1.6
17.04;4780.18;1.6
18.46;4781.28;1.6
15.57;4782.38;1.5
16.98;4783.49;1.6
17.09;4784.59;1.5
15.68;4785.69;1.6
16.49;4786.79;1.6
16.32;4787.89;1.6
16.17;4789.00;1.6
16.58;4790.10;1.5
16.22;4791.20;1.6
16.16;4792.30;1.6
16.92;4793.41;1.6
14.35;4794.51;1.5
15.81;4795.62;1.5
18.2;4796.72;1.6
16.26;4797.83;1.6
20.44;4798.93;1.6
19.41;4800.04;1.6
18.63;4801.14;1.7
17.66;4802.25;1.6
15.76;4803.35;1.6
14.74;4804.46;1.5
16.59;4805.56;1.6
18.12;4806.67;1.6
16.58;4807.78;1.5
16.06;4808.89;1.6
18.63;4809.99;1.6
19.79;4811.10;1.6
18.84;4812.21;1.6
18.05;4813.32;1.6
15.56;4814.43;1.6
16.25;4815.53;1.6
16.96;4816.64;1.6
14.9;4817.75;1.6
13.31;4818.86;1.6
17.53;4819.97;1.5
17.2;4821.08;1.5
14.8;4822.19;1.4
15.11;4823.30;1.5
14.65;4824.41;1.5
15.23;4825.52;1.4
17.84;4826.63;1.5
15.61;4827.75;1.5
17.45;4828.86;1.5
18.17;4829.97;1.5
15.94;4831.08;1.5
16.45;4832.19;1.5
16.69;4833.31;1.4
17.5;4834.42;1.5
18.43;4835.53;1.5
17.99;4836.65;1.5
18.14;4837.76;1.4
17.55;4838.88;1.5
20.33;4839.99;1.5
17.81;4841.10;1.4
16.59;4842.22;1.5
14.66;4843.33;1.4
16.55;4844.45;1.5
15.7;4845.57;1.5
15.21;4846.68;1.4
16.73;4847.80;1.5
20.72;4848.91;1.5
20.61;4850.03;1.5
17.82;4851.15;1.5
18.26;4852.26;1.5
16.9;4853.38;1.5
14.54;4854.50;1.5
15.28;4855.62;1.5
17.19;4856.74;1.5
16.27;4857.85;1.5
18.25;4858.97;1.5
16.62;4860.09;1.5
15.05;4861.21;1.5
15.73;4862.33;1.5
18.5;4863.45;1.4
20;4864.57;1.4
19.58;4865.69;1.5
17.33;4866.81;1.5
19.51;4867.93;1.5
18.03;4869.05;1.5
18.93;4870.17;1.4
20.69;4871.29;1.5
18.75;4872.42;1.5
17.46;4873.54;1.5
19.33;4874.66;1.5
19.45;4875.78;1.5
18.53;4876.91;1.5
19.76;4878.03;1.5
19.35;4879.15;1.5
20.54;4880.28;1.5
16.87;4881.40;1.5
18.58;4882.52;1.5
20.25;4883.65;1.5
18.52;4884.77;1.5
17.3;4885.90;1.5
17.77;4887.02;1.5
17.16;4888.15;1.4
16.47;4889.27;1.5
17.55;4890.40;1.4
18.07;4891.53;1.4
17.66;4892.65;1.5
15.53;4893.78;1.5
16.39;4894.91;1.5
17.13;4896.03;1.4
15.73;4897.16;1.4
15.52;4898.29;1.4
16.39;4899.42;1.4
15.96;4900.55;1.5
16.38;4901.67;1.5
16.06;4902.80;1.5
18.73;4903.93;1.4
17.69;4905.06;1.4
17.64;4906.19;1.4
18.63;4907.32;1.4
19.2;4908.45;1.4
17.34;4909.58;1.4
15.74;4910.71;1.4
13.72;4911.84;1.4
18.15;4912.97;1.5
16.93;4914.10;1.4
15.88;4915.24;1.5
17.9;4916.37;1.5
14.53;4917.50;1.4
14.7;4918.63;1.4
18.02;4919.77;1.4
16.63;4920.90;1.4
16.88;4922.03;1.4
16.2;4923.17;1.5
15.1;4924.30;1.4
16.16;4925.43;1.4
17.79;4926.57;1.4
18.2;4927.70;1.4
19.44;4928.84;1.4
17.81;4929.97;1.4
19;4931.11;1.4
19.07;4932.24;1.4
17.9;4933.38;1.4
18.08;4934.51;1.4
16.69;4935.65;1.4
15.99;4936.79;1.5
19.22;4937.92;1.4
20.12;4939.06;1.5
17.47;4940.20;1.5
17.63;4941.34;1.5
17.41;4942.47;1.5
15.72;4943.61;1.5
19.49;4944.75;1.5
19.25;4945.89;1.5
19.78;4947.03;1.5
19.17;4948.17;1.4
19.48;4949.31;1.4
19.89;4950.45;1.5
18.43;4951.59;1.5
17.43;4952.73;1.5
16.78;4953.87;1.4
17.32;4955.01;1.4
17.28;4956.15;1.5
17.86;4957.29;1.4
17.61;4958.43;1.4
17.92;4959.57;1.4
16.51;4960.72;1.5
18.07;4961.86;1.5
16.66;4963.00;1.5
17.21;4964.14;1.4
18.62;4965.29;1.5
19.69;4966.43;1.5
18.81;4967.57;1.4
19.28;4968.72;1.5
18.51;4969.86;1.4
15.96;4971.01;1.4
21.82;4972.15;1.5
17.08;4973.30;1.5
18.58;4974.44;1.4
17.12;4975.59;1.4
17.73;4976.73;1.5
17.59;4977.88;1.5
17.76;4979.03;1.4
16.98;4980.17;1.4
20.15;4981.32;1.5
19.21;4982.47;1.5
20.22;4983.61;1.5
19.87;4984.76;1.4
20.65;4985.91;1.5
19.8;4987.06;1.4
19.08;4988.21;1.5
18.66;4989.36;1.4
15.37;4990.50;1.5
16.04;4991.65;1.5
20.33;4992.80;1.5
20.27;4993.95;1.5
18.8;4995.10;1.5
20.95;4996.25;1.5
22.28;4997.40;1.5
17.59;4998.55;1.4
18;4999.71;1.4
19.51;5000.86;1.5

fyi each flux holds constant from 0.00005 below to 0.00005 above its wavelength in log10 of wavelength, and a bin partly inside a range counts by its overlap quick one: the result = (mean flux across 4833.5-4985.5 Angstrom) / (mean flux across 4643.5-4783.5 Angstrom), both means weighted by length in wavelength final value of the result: 1.23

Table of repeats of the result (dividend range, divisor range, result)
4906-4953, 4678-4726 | 1.19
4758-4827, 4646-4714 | 1.22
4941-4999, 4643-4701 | 1.40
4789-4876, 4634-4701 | 1.30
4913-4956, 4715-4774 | 1.16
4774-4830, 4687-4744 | 1.15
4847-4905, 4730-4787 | 1.17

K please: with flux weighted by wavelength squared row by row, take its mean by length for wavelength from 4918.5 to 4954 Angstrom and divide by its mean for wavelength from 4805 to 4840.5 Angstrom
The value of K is 1.1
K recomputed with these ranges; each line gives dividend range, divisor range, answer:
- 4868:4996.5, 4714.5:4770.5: 1.27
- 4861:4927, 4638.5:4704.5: 1.44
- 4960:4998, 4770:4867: 1.18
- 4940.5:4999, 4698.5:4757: 1.35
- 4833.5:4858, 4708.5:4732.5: 1.13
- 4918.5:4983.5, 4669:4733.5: 1.36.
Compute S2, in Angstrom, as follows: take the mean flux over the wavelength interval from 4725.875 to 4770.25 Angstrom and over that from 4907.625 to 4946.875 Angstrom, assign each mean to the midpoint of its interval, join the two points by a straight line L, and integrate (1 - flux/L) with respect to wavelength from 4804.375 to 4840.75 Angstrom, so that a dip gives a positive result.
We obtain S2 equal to -2.6 Angstrom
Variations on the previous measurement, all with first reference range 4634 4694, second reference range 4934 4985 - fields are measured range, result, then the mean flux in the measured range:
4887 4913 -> 0.5 Angstrom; 16.9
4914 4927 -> 0.9 Angstrom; 16.3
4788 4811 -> -2.2 Angstrom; 17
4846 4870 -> -1.5 Angstrom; 17.5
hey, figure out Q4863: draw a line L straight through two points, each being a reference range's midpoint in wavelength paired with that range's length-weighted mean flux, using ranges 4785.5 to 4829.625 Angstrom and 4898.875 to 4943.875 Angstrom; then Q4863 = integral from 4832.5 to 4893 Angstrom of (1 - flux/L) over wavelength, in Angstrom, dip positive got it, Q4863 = -3.3 Angstrom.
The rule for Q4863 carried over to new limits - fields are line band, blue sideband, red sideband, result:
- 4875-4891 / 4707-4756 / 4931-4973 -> -1.1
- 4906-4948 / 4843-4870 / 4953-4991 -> 1.0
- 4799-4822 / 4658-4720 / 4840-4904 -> -0.8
